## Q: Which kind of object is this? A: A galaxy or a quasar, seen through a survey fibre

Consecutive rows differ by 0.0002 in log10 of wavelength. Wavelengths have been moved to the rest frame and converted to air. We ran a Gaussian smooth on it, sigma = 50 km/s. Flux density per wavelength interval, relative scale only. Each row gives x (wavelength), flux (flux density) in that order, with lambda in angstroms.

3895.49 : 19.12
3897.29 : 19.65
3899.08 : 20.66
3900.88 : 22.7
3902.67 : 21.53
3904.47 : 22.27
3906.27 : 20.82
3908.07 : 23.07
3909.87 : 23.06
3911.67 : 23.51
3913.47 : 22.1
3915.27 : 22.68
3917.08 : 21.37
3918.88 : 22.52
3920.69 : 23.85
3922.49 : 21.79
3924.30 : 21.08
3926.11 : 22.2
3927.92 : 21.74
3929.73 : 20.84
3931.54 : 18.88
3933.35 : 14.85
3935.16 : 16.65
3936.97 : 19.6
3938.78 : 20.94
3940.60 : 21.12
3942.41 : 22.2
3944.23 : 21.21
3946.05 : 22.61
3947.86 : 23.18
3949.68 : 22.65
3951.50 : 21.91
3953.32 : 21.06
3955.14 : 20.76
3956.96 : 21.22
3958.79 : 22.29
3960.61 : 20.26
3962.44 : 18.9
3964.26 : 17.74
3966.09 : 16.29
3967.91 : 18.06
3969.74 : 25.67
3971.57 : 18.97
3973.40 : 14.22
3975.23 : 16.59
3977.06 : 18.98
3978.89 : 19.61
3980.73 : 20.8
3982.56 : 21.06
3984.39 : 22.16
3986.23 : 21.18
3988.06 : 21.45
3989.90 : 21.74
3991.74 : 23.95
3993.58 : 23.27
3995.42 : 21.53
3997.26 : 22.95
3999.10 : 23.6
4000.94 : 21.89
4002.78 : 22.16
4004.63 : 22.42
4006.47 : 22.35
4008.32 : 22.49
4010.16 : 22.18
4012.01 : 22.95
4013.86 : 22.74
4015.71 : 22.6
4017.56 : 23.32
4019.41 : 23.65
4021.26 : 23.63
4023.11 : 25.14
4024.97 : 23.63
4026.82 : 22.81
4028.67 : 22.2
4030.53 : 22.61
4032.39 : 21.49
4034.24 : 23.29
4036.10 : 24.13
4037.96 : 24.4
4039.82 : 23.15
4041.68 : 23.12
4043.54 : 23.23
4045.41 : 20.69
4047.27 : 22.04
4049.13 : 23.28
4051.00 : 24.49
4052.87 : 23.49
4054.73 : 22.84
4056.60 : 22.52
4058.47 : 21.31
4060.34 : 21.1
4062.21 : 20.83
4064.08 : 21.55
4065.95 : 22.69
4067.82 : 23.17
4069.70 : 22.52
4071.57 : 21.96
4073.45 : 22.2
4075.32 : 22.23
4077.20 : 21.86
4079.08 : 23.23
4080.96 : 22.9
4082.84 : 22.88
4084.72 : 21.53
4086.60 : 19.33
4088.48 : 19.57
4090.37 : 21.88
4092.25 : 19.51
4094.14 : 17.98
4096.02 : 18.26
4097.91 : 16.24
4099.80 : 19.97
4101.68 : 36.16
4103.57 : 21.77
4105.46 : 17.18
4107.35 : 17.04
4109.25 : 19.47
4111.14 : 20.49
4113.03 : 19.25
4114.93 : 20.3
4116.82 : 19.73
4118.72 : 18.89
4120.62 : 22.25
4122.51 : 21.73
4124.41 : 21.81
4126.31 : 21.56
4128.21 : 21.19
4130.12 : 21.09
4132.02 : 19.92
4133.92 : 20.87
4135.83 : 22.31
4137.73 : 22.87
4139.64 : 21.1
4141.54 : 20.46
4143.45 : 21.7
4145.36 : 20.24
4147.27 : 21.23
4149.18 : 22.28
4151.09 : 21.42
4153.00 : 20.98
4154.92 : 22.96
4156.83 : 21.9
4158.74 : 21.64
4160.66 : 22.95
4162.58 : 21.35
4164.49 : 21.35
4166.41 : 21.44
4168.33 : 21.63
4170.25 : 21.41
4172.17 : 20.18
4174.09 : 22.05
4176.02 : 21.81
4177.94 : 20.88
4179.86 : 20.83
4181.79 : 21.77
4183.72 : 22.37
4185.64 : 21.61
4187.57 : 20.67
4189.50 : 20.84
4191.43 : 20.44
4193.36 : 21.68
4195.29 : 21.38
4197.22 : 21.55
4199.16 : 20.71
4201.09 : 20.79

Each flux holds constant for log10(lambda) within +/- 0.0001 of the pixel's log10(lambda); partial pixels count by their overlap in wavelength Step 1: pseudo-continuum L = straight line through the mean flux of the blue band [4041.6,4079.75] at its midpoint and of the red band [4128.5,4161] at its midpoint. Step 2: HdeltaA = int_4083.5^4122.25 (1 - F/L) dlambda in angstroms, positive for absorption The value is 2.7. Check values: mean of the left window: 22.4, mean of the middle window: 20.4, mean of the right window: 21.5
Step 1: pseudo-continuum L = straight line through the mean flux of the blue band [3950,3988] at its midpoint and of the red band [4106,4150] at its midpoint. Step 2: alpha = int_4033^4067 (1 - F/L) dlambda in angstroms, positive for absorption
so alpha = -3.9 angstroms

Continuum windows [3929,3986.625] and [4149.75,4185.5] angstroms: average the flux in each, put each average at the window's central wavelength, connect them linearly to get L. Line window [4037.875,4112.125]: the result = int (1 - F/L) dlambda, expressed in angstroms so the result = -2.8 angstroms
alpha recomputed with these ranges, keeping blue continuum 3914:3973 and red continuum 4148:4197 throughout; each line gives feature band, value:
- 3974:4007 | -0.9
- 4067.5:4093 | -0.7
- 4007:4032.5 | -2.4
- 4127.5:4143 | 0.1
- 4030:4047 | -1.5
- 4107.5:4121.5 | 0.9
